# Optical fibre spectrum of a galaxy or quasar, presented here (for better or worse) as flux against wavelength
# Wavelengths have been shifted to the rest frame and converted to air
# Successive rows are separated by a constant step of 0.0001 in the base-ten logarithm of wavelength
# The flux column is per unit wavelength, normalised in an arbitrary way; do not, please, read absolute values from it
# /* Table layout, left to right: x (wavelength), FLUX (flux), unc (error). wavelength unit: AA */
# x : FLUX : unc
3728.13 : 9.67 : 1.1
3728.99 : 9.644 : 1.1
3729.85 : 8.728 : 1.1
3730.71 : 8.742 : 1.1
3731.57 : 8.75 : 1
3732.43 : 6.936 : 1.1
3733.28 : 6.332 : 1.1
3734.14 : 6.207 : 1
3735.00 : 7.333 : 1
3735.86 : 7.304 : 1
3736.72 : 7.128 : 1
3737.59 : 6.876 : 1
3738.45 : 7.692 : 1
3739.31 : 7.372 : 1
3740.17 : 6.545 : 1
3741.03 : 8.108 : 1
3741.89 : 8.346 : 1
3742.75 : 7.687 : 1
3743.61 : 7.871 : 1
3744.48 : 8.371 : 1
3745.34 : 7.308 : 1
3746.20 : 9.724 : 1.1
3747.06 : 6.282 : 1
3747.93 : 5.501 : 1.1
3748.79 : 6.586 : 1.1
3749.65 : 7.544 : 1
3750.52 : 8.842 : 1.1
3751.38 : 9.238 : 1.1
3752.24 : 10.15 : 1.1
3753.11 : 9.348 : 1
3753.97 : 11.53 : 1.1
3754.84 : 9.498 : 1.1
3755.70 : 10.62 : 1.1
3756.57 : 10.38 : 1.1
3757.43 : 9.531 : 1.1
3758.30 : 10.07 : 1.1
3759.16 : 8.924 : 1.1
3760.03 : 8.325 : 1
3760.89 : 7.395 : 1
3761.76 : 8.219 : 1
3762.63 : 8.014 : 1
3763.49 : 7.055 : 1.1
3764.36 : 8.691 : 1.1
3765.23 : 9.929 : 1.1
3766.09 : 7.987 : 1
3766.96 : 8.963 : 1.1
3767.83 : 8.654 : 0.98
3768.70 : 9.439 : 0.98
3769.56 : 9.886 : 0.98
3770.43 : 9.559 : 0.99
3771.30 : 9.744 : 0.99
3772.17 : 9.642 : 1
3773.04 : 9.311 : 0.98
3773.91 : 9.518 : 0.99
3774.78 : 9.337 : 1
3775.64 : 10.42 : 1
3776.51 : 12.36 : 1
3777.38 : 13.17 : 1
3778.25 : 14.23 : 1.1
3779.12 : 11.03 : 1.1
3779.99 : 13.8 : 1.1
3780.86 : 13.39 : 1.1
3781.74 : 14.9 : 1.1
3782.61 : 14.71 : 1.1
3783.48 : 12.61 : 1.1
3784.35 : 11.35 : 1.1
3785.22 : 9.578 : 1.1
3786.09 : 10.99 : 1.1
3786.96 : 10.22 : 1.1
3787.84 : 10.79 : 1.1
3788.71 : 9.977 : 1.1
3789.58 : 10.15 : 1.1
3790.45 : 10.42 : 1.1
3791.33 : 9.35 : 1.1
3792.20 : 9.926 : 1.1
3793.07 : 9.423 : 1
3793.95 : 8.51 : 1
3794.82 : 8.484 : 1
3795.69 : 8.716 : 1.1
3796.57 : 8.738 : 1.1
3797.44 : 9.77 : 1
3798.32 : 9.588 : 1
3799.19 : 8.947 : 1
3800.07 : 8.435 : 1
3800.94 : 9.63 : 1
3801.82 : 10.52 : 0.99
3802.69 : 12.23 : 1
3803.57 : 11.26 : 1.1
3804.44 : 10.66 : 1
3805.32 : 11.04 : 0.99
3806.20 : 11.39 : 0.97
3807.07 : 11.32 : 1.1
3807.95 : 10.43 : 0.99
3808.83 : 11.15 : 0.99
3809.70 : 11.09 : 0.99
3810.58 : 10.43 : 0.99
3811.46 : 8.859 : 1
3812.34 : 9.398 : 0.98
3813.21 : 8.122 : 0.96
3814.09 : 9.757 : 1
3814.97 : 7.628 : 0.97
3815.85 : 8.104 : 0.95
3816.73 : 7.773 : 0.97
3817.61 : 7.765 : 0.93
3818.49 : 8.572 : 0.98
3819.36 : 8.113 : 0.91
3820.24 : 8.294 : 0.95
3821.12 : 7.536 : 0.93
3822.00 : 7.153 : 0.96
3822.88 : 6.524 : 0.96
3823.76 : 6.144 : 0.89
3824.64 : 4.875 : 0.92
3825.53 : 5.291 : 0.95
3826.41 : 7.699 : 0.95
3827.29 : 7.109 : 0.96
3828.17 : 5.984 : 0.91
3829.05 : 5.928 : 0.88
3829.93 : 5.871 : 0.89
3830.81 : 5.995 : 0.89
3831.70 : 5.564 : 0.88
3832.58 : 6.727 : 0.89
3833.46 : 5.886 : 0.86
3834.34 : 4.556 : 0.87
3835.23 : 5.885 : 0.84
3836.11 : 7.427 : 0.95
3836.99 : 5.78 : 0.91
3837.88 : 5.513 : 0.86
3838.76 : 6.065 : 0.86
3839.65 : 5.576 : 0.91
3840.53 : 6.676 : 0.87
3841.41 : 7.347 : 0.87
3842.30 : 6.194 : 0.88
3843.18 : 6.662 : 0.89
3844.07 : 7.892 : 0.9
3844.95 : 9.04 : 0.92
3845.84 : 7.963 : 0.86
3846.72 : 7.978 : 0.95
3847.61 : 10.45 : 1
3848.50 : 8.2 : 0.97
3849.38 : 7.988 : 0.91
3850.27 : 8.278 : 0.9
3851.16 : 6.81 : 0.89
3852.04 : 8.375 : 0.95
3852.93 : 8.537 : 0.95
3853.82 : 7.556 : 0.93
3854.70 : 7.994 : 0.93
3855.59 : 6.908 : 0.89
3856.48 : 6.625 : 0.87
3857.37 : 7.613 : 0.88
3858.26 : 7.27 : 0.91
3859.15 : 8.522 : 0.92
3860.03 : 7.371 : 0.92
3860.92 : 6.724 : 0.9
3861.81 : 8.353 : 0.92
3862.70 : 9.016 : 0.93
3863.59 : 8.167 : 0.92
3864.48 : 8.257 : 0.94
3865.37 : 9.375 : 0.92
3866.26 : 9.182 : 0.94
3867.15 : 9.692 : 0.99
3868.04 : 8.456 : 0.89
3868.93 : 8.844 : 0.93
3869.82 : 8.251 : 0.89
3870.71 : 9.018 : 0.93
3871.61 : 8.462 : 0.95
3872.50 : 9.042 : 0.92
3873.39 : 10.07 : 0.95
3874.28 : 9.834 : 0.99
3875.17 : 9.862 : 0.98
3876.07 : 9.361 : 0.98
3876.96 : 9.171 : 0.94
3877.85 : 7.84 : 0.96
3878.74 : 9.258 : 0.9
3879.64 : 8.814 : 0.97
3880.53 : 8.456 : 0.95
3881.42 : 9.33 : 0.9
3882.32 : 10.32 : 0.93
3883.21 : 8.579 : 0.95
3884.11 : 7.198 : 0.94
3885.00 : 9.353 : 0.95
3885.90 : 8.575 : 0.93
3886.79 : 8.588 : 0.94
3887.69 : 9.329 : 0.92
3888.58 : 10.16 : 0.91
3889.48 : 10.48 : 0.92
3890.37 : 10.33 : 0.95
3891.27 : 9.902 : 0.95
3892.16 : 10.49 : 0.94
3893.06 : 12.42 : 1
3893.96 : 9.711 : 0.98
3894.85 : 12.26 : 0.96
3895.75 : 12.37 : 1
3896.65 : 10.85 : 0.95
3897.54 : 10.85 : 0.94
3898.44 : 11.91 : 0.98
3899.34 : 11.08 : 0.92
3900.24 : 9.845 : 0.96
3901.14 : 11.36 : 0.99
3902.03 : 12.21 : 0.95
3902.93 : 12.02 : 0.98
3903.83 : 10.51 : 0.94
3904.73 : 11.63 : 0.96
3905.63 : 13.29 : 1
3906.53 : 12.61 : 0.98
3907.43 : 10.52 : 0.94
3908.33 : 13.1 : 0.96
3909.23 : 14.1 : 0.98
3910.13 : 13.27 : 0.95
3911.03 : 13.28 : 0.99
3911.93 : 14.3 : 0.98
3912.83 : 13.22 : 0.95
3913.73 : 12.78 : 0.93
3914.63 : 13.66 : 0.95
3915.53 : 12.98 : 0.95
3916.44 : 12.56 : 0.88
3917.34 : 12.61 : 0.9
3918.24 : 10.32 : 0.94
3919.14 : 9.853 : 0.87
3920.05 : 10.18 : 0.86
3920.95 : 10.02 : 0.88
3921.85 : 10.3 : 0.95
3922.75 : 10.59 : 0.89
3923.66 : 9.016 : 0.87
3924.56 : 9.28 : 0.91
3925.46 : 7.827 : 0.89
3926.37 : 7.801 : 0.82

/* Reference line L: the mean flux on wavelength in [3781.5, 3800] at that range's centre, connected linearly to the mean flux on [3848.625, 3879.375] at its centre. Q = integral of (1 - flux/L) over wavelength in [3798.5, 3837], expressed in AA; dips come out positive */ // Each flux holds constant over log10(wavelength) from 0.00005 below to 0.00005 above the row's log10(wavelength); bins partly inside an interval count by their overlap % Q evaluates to 5.76 AA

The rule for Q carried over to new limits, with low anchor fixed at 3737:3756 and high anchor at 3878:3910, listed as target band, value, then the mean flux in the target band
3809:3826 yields 2.43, 8.02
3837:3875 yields 7.67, 7.99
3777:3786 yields -4.13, 12.8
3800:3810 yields -1.83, 10.9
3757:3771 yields -0.51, 8.8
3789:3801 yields -0.39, 9.29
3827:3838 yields 4.12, 6.02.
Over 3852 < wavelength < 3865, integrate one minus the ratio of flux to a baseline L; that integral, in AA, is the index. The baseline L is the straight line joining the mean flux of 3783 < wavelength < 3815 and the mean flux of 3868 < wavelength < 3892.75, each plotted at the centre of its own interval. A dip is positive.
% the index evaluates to 2.25 AA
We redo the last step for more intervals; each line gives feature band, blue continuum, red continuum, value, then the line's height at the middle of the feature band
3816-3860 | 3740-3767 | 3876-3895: 10.0 AA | 9.16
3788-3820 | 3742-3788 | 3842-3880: -1.4 AA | 9.2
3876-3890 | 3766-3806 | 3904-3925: 3.0 AA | 11.5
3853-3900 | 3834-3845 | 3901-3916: 2.8 AA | 9.78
